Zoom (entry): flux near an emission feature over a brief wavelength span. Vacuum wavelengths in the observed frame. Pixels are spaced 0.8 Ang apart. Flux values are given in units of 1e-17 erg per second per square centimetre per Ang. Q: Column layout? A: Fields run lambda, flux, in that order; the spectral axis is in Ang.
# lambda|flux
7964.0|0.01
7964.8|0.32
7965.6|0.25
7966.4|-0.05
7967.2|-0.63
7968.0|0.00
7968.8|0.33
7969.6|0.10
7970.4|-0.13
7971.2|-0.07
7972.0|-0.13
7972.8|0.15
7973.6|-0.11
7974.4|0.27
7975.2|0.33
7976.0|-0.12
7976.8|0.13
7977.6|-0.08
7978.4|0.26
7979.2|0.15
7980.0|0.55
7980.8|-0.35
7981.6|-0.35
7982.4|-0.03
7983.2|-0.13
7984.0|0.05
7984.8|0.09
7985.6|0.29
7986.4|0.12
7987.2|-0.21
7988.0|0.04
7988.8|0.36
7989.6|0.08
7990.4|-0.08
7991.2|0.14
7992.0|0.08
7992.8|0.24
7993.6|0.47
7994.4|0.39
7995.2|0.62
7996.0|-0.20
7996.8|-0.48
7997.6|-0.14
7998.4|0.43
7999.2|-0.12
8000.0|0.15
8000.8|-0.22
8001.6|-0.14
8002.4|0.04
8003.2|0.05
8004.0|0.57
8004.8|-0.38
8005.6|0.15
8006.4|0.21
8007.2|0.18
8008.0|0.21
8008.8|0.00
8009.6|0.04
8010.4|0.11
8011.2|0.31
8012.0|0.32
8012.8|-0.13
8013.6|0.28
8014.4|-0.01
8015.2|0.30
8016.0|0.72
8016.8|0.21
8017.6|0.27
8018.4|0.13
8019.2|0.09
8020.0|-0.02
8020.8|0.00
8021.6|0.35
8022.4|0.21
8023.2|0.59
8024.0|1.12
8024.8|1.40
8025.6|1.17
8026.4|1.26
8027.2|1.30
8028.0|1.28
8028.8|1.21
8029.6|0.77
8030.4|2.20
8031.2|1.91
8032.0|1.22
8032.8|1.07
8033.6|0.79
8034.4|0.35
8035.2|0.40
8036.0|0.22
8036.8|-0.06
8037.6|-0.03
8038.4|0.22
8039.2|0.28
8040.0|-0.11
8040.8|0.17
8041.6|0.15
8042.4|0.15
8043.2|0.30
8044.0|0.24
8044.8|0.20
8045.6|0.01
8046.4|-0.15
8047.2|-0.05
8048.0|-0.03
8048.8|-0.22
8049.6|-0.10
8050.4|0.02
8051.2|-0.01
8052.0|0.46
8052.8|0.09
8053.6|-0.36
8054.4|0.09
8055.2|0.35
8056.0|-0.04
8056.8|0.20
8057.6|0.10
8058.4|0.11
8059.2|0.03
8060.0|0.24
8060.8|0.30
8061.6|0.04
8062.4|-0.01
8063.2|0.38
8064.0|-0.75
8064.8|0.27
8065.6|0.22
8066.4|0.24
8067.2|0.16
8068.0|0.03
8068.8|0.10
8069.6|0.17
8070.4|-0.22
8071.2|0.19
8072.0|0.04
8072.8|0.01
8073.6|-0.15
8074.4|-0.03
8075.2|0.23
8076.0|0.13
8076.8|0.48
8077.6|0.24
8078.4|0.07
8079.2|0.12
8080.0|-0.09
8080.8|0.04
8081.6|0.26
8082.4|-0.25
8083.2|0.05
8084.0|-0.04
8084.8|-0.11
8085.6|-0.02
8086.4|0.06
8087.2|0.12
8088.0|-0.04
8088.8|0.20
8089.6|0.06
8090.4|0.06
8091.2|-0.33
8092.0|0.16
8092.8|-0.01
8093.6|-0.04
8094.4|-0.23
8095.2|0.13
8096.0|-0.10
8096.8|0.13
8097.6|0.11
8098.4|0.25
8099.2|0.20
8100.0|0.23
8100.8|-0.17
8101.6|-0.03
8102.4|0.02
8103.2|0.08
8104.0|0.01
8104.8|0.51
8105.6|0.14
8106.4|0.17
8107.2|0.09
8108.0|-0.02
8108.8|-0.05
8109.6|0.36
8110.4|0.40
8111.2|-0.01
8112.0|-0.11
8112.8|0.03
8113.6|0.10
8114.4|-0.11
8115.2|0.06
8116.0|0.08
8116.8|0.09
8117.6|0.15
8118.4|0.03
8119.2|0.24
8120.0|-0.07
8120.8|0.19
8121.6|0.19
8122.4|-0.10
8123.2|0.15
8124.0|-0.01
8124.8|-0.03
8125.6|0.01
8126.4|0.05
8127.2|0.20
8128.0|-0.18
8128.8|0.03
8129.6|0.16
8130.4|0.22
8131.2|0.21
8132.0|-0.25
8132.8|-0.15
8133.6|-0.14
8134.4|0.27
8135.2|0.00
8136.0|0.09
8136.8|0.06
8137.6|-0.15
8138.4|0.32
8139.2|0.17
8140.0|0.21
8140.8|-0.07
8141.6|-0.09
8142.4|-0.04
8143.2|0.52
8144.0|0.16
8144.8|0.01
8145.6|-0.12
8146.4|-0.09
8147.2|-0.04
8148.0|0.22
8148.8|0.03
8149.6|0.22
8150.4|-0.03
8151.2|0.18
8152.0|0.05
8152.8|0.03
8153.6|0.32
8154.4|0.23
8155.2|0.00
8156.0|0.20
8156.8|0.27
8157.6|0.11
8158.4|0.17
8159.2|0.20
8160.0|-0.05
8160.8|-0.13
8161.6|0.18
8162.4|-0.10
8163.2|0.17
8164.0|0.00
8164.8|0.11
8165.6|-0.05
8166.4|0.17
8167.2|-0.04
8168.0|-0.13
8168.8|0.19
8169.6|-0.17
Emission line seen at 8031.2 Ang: [O II] 3727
